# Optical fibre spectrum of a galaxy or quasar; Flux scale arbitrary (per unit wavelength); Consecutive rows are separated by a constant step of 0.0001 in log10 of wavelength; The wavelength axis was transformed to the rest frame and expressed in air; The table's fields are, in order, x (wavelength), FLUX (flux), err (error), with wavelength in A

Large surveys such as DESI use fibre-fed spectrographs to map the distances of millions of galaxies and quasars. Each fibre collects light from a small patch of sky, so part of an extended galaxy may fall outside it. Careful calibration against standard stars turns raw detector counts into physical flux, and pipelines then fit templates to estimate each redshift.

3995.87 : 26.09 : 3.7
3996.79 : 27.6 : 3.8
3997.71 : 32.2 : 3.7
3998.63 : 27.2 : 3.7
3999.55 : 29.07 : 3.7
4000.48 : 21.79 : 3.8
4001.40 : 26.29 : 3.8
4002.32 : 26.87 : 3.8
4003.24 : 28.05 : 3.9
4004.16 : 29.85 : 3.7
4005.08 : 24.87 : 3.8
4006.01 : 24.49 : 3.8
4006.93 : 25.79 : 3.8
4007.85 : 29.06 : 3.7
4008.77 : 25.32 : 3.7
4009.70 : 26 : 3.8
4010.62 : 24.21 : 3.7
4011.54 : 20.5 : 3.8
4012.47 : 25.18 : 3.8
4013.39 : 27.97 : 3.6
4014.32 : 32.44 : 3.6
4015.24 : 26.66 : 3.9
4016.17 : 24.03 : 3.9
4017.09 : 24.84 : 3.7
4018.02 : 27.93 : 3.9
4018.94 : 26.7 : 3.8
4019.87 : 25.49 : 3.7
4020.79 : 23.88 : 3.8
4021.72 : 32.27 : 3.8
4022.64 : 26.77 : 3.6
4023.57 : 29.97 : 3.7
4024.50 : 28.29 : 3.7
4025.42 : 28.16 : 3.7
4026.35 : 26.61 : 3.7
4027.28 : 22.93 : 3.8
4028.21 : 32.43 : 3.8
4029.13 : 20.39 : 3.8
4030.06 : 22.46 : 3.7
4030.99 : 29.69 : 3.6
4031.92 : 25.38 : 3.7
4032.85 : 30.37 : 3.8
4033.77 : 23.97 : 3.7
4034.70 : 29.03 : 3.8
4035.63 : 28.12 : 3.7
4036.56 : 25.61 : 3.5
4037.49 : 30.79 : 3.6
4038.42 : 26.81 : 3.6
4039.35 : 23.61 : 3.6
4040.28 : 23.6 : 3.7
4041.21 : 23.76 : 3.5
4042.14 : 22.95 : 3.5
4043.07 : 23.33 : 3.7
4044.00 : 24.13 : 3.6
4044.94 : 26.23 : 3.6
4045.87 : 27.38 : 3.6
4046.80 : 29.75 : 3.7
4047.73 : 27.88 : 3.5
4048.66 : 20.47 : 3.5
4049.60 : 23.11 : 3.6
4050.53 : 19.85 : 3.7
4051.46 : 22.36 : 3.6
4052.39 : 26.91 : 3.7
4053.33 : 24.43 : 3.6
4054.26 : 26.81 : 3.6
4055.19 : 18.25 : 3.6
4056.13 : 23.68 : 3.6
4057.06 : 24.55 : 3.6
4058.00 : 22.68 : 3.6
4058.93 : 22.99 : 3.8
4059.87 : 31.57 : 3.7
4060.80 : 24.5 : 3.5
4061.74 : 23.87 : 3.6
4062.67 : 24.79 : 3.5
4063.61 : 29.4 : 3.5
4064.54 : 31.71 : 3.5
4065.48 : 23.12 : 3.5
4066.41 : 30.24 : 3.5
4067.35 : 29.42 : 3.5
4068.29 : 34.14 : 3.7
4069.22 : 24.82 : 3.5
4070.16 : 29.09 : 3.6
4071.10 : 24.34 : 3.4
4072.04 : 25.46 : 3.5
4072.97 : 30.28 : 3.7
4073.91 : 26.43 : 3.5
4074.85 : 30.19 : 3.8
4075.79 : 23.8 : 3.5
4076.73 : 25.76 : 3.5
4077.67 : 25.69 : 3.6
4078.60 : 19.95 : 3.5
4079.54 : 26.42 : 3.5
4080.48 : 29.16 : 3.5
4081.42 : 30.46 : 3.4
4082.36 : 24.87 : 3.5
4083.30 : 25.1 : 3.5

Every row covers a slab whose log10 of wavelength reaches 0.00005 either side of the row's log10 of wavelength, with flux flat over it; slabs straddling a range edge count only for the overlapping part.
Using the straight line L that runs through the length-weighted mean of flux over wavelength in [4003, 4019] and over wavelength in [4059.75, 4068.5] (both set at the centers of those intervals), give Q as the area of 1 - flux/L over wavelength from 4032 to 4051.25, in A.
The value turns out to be 1.2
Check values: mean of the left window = 26.3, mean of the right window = 28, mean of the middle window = 25.5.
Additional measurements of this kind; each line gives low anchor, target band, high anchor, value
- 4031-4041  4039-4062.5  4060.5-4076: 2.4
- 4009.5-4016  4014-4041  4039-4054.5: -1.5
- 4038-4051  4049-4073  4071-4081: -0.3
